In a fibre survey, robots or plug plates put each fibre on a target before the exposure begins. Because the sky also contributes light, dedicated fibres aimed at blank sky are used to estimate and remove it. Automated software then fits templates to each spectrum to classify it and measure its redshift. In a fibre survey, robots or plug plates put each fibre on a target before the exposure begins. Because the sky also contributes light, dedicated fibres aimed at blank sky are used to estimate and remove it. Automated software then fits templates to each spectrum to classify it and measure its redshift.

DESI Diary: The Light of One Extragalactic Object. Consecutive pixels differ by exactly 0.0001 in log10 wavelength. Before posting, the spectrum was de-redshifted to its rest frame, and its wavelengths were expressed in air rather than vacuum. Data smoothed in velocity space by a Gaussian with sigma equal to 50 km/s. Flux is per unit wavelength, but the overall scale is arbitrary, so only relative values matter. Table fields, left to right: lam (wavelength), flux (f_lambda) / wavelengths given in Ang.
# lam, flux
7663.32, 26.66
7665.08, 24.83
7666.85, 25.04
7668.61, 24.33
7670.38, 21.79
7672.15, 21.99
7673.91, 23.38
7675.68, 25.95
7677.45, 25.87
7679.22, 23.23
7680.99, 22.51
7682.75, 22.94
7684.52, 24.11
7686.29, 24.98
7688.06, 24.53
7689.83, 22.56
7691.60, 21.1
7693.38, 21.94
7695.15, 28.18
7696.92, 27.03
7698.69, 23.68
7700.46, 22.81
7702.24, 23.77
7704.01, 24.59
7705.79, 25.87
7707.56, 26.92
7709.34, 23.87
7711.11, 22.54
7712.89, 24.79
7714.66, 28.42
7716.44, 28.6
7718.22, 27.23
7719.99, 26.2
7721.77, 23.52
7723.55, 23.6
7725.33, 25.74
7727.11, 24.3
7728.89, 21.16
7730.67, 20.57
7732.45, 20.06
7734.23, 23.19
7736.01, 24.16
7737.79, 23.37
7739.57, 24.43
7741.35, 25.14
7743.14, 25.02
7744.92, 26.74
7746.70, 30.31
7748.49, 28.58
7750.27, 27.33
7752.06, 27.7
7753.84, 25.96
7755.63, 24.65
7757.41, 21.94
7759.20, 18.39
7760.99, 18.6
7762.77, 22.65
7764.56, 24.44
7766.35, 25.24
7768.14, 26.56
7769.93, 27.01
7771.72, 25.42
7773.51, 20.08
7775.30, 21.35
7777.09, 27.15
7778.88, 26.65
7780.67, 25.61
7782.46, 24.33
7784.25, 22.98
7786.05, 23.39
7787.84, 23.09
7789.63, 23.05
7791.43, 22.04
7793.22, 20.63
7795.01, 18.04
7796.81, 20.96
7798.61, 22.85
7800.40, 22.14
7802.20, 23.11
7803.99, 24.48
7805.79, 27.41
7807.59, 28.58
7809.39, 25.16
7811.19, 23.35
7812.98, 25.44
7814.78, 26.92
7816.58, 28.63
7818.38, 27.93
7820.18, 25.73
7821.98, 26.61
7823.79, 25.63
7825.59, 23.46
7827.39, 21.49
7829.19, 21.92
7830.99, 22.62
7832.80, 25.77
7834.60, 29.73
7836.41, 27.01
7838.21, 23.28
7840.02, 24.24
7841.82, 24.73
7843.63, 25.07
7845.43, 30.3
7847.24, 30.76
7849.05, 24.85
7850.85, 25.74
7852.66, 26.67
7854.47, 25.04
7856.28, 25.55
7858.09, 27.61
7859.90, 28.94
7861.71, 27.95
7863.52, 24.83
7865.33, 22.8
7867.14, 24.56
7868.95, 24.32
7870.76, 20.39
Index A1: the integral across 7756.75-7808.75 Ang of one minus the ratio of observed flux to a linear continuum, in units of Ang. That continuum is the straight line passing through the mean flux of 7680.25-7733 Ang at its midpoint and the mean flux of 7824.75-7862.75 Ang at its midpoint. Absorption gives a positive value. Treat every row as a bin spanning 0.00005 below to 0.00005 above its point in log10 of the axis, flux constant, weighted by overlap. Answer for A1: 3.6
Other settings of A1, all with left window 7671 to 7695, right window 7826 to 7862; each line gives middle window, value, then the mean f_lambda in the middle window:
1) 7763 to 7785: 0.2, 24.7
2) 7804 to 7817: -0.4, 26.3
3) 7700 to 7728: -1.4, 25.2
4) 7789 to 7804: 2.1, 21.8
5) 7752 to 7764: 1.0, 22.6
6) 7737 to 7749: -0.8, 26.2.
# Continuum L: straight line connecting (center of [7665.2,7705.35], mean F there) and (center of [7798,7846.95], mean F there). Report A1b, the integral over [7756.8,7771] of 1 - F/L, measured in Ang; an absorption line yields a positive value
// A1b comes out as 0.9 Ang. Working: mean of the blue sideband 24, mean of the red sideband 25.4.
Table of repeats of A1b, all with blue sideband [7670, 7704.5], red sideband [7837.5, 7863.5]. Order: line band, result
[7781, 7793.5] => 1.19 Ang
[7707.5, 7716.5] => -0.46 Ang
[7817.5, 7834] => 0.88 Ang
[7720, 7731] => 0.43 Ang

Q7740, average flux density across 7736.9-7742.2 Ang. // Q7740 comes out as 24.3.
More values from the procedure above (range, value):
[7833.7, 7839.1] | 26.7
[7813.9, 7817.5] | 27.8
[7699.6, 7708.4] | 24.8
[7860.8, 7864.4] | 26.4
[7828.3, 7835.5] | 25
